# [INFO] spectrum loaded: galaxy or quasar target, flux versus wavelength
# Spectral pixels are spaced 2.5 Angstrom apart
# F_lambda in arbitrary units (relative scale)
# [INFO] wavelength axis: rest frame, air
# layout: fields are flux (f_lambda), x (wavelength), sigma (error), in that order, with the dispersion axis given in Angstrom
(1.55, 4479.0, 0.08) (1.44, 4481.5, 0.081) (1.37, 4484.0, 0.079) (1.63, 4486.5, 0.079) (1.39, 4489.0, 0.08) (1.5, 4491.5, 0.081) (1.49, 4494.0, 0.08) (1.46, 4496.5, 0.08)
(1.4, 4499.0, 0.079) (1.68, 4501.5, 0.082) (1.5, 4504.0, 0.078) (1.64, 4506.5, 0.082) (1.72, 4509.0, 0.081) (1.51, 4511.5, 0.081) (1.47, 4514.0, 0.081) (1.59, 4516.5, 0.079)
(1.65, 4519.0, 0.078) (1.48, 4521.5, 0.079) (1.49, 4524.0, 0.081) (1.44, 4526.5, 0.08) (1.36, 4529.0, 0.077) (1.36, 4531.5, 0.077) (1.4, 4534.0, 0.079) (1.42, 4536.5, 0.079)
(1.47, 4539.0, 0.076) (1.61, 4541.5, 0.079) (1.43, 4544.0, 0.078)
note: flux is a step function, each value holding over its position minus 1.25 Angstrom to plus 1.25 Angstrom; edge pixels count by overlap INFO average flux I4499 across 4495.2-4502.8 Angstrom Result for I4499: 1.51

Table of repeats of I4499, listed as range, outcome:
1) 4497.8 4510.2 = 1.59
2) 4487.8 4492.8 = 1.45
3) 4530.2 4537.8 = 1.39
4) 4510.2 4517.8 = 1.53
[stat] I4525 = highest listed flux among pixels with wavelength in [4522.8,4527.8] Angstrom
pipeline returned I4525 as 1.49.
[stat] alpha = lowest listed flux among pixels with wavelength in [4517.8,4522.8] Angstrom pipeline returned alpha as 1.48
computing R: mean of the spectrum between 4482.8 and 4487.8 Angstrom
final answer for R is 1.5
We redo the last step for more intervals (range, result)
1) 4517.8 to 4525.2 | 1.54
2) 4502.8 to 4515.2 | 1.57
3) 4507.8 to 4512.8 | 1.61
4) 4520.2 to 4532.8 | 1.43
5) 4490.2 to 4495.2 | 1.49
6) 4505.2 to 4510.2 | 1.68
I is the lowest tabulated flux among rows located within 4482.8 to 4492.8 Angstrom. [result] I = 1.37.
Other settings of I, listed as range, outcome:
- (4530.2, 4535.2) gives 1.36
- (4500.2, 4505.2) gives 1.5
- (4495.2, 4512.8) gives 1.4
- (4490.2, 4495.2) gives 1.49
